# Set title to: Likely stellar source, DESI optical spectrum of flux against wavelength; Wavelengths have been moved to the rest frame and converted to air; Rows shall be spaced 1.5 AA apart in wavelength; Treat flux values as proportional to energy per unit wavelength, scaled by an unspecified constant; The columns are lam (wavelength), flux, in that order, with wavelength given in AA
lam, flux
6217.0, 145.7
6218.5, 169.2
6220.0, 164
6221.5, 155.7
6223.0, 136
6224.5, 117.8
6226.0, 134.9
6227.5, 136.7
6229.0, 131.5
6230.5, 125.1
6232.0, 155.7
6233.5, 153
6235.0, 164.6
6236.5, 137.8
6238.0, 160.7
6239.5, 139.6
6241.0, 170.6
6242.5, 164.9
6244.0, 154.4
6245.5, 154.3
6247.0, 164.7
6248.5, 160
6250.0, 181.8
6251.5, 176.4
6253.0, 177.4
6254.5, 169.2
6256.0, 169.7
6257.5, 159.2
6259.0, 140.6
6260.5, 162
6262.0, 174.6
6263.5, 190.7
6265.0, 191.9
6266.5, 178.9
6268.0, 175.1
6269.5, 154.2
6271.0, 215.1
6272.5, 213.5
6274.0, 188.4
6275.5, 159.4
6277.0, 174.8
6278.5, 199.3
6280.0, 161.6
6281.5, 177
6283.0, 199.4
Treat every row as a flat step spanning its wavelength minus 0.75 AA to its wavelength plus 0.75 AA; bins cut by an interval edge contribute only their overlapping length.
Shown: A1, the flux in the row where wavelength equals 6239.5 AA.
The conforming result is 139.6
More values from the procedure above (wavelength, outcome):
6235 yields 164.6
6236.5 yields 137.8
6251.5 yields 176.4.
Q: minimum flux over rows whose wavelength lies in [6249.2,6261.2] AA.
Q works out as 140.6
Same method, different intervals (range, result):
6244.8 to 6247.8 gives 154.3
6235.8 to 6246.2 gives 137.8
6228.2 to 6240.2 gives 125.1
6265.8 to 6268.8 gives 175.1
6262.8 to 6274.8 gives 154.2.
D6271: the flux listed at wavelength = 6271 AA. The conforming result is 215.1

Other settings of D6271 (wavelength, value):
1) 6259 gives 140.6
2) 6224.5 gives 117.8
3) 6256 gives 169.7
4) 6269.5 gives 154.2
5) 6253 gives 177.4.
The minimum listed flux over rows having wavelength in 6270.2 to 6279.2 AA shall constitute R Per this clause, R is 159.4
